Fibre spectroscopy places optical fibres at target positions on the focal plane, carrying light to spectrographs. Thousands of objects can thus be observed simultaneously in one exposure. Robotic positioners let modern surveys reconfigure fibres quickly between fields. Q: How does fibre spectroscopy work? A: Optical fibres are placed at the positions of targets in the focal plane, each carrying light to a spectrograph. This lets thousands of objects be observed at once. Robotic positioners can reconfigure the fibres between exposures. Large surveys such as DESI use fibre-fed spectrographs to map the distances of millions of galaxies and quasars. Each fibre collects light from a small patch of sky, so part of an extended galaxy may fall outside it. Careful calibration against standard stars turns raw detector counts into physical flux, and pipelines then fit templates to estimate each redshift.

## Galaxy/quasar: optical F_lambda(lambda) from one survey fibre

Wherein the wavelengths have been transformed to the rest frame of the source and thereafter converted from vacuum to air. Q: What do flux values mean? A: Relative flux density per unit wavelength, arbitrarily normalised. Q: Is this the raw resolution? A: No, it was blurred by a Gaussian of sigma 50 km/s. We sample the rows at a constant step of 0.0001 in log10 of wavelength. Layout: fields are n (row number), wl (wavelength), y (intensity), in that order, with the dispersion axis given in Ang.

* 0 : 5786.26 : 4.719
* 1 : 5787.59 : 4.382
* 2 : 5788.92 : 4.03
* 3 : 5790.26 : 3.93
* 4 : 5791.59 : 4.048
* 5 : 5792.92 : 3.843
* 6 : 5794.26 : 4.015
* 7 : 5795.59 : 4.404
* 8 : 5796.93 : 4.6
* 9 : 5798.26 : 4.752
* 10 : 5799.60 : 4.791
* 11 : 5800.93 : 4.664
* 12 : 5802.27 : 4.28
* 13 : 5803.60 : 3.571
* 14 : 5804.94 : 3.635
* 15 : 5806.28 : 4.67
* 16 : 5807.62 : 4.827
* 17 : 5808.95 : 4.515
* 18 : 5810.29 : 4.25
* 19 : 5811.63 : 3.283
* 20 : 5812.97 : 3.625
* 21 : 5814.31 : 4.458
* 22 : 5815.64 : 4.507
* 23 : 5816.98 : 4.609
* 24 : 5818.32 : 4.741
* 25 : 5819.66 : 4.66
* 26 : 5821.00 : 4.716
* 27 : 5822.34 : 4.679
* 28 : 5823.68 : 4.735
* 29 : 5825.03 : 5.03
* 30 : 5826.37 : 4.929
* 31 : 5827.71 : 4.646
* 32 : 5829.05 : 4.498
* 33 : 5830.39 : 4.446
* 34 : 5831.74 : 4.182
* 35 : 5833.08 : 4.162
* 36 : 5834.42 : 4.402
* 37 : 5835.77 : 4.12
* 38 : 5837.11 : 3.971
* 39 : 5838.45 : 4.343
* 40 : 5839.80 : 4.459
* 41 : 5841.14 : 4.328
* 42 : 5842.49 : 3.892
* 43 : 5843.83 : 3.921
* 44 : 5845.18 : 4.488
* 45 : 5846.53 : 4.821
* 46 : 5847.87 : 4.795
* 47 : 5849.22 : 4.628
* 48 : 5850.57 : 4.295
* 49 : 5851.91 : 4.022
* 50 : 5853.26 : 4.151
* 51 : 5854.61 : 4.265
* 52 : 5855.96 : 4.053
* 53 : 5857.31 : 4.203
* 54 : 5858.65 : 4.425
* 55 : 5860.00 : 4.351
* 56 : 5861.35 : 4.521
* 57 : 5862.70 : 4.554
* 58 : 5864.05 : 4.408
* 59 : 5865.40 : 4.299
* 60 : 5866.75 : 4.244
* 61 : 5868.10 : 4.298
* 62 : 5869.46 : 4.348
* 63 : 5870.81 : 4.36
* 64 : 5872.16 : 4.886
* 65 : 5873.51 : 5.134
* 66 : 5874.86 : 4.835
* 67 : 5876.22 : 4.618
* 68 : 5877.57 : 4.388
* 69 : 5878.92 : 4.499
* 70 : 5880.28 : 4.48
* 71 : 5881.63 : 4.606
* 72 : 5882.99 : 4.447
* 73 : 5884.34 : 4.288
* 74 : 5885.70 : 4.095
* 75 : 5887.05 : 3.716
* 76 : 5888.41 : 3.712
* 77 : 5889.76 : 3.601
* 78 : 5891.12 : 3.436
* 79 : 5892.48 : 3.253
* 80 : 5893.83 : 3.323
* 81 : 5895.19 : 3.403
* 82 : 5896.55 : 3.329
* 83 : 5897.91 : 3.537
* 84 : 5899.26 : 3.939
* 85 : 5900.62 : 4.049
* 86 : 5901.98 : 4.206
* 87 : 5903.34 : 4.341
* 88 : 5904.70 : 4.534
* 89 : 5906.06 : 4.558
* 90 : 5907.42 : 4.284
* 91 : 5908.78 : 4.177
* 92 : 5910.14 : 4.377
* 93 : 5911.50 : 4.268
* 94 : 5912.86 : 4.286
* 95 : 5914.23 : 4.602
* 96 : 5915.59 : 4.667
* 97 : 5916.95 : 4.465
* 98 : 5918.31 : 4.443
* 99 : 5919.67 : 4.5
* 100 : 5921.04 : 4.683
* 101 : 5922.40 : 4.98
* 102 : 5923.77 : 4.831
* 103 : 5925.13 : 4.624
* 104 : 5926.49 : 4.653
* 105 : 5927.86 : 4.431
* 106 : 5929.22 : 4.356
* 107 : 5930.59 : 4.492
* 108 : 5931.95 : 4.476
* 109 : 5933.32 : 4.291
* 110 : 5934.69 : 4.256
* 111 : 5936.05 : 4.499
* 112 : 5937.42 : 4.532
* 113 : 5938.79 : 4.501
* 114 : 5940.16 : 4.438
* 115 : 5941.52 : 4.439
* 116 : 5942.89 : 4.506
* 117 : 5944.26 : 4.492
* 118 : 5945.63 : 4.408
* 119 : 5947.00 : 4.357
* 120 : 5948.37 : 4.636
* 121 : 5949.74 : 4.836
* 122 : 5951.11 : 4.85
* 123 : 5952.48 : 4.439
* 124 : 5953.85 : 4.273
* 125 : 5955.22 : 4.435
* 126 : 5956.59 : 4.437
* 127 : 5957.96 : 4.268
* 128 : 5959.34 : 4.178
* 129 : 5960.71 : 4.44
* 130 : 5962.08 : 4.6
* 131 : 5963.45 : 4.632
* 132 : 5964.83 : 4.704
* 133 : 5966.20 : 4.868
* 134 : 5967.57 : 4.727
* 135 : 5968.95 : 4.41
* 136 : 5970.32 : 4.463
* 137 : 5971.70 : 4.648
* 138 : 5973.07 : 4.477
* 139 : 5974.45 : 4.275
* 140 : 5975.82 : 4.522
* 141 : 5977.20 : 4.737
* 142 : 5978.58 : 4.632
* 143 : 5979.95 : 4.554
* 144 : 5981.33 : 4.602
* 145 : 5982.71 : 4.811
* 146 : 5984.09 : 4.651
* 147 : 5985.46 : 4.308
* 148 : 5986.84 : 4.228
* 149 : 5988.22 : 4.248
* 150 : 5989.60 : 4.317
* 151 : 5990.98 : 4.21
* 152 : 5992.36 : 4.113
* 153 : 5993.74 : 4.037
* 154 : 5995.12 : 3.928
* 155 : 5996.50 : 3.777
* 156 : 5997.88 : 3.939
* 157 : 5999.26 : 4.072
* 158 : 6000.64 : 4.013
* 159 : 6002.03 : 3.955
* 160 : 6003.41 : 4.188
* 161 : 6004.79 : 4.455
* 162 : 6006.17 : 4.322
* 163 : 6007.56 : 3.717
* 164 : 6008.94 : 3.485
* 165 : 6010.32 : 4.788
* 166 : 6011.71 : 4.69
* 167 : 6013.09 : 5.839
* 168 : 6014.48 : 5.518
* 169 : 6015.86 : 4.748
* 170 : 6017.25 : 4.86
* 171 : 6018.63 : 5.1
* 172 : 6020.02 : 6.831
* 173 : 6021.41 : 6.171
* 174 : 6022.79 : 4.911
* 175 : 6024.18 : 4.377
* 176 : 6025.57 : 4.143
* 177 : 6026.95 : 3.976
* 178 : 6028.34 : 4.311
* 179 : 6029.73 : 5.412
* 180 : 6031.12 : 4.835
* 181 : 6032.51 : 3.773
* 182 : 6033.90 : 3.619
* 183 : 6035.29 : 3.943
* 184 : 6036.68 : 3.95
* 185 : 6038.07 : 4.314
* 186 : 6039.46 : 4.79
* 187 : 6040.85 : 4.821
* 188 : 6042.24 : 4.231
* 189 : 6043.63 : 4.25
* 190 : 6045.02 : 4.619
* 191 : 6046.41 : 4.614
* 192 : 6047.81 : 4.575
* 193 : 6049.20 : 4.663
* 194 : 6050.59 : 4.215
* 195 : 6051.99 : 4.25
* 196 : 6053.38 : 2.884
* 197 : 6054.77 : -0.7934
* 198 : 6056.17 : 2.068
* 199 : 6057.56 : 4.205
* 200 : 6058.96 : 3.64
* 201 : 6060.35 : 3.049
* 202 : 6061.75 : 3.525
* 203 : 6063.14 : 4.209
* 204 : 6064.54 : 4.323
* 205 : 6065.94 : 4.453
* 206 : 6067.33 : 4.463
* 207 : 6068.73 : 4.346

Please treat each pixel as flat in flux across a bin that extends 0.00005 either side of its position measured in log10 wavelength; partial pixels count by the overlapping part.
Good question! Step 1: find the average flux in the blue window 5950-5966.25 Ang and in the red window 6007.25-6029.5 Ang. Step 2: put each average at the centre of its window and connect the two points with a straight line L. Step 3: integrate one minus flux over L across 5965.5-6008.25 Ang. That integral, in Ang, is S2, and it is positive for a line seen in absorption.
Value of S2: 3.2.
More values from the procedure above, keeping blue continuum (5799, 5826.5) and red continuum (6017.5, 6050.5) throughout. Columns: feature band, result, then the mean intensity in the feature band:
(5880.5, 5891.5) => 1.1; 4.02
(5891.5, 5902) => 2.1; 3.59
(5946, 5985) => 0.1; 4.55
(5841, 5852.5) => 0.3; 4.36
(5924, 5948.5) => 0.3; 4.47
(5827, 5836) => 0.2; 4.36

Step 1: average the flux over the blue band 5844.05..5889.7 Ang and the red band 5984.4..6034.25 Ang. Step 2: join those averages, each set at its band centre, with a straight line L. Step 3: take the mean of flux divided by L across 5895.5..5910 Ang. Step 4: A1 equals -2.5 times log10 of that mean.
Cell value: 0.08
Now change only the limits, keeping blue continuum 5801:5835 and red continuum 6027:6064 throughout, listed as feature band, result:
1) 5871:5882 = -0.09 mag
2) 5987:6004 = -0.01 mag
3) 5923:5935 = -0.08 mag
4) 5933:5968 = -0.10 mag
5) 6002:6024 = -0.22 mag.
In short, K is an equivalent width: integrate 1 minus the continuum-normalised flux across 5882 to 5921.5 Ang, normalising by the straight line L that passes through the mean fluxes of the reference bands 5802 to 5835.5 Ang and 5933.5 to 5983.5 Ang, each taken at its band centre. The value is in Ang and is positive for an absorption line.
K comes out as 3.4 Ang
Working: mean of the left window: 4.4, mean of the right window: 4.52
